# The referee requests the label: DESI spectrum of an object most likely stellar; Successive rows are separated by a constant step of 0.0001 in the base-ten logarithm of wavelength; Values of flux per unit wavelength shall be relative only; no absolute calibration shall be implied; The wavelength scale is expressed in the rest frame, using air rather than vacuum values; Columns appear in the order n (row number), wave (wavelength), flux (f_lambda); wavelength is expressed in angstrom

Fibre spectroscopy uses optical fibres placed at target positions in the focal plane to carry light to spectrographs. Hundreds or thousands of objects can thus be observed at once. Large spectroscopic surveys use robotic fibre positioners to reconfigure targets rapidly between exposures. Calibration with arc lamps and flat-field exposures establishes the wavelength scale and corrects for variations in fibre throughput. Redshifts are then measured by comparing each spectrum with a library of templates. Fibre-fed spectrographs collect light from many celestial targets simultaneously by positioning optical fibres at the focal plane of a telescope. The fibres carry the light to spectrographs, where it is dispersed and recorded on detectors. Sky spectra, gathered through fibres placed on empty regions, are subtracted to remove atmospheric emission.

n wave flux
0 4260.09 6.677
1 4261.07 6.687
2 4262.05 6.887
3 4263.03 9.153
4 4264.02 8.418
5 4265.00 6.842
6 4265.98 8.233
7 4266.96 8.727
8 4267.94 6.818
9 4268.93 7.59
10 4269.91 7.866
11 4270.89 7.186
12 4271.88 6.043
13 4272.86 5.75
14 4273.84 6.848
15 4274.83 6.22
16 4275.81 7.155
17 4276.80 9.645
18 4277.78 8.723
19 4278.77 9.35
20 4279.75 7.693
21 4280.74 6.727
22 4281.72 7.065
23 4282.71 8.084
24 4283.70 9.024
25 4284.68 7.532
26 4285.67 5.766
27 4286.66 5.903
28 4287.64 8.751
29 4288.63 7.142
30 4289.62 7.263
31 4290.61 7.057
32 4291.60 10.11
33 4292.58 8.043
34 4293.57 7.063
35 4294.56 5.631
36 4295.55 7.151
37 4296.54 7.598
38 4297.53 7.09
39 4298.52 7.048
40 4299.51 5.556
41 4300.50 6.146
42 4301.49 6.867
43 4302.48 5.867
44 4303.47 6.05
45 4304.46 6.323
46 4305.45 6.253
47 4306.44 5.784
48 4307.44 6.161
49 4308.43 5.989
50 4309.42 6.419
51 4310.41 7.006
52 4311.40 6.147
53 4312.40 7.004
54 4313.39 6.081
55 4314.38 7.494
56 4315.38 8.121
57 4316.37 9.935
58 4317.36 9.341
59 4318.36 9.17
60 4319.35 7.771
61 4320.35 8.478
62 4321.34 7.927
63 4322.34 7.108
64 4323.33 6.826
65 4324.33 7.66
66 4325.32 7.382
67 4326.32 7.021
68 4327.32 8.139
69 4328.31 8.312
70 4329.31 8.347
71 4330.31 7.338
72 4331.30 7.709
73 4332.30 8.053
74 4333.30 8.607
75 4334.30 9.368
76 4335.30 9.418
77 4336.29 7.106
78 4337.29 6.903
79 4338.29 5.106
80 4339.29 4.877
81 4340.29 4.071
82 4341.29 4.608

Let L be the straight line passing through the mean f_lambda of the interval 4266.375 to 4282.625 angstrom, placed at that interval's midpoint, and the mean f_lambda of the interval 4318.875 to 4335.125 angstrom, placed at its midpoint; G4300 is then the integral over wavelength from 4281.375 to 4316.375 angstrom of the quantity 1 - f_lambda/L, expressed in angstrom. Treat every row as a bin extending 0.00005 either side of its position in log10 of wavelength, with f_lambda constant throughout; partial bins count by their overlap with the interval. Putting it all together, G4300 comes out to 3.20 angstrom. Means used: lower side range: 7.48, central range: 6.97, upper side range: 7.91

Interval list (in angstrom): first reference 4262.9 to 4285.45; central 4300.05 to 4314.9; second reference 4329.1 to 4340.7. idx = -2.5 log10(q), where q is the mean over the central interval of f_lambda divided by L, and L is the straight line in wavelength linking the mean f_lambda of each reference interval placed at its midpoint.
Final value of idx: 0.16 mag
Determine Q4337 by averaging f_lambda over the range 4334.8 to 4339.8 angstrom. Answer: 6.68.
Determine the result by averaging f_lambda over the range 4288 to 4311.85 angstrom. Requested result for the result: 6.75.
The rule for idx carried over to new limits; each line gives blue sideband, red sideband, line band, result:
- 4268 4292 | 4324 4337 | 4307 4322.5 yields 0.048 mag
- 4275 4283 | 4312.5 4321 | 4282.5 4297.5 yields 0.085 mag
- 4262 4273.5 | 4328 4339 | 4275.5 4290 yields -0.027 mag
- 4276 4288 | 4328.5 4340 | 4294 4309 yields 0.206 mag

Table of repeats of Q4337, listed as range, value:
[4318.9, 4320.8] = 8.1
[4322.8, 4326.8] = 7.23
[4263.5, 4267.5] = 8.05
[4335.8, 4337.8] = 6.99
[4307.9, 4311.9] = 6.4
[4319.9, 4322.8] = 7.84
